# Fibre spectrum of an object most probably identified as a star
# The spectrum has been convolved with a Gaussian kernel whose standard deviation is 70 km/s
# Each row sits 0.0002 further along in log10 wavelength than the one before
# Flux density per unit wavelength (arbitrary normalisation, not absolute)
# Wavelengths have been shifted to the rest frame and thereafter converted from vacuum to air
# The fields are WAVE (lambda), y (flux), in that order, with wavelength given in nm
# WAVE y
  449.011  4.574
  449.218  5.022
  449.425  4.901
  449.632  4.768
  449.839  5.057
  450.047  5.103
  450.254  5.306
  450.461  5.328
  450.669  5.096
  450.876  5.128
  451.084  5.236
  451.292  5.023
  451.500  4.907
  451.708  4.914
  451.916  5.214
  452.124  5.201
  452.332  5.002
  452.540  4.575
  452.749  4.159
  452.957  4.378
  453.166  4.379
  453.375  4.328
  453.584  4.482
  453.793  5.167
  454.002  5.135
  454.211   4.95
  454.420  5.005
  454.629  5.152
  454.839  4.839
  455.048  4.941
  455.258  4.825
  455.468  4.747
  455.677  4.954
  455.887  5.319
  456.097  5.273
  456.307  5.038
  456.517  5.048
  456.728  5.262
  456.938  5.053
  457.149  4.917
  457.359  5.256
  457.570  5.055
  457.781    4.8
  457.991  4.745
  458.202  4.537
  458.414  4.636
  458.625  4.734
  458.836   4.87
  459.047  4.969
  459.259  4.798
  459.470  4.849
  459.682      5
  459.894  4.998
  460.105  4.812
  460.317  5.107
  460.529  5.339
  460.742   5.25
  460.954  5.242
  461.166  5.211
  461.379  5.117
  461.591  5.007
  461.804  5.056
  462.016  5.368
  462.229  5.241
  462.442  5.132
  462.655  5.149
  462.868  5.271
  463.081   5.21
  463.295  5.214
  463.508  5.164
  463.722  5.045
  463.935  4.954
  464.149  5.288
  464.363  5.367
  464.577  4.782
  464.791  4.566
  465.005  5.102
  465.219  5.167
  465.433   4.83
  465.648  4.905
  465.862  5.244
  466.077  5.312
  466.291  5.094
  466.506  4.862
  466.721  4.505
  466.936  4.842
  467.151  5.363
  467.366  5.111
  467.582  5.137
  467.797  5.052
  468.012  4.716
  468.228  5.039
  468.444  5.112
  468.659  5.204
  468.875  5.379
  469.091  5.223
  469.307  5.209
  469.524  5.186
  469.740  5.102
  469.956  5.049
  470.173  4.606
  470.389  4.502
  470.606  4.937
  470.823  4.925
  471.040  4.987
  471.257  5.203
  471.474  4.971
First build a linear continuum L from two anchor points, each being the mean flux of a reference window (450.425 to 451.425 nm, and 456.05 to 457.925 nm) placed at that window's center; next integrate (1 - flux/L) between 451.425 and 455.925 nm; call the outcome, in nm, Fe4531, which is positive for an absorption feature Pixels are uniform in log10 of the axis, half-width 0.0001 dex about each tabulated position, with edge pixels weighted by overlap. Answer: 0.24 nm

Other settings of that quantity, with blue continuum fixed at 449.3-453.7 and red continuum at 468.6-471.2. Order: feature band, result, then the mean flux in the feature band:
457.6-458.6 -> 0.045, 4.71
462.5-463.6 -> -0.051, 5.2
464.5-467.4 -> 0.010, 4.98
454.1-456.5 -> -0.047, 5.01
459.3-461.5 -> -0.059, 5.08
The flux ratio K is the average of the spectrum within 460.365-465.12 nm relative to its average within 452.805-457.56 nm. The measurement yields 1.04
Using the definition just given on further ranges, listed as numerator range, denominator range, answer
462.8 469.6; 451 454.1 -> 1.06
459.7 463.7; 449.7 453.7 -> 1.06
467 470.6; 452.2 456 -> 1.05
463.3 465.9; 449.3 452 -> 0.99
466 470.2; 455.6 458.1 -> 1.00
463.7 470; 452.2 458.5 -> 1.04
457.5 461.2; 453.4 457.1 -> 0.99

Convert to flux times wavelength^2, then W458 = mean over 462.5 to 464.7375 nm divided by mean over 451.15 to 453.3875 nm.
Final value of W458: 1.1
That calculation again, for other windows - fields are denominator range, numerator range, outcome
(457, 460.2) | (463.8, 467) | 1.06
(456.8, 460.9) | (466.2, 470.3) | 1.06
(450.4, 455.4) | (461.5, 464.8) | 1.10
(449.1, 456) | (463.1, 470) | 1.09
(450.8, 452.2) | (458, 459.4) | 0.97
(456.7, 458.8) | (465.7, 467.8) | 1.07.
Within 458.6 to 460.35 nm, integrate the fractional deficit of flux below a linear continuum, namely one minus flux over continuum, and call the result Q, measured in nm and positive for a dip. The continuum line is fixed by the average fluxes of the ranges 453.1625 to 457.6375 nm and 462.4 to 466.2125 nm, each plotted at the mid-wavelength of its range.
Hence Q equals 0.04 nm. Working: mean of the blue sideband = 4.97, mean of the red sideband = 5.09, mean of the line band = 4.91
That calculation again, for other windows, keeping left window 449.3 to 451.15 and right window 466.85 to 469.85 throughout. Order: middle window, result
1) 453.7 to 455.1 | 0.02 nm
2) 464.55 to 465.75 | 0.05 nm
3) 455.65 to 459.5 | 0.12 nm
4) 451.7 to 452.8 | 0.05 nm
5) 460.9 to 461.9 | 0.00 nm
